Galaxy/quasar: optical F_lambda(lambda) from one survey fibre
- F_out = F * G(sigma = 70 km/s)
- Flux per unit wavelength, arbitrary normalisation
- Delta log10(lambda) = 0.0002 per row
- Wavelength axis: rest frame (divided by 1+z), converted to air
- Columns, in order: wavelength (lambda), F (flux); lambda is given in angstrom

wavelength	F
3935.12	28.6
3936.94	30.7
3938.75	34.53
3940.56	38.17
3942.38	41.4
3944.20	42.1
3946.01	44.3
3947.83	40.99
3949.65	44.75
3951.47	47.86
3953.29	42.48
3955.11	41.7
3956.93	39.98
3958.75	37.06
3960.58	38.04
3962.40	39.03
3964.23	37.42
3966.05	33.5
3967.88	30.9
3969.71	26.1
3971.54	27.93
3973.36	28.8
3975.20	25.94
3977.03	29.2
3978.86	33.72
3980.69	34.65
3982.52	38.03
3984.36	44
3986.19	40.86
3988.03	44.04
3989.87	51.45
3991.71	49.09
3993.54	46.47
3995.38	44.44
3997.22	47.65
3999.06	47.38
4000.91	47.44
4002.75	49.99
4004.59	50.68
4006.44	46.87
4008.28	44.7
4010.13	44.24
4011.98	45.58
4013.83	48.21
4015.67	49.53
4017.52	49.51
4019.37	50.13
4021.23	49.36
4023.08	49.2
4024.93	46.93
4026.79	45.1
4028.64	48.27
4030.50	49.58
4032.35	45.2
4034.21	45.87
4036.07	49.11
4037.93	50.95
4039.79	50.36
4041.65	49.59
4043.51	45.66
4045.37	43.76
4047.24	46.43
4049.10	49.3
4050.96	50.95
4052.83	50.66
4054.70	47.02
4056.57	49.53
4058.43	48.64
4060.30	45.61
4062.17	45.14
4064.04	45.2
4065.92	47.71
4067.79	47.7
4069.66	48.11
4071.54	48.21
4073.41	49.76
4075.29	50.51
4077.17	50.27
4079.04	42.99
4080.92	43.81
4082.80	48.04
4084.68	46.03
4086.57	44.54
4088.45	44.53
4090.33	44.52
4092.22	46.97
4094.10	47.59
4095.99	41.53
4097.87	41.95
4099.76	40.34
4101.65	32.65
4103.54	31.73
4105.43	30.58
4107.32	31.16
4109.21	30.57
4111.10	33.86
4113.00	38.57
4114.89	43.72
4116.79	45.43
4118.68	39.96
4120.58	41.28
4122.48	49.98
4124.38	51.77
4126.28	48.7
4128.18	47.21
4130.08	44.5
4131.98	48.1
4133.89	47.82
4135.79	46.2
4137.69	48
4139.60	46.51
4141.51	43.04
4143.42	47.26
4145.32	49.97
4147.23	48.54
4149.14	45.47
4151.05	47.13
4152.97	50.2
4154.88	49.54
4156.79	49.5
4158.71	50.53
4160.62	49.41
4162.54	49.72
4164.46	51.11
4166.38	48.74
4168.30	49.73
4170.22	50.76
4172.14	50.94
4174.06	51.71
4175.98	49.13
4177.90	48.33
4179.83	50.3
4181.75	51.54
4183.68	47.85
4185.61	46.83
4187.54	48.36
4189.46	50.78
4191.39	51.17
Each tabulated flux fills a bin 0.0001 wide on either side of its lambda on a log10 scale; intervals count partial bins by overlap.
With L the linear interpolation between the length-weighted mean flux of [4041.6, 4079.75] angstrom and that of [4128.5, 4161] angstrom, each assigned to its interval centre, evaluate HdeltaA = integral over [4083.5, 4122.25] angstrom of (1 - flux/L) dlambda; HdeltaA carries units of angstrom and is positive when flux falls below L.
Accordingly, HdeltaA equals 6.19 angstrom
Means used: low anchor 47.7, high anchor 47.7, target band 40.1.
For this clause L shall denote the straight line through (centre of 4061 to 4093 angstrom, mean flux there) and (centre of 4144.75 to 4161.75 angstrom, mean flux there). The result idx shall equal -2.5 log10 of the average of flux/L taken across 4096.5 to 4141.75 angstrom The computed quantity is 0.15 mag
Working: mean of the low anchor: 46.7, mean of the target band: 41.8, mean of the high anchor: 48.9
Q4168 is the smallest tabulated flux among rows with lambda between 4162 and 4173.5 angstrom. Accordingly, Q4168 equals 48.74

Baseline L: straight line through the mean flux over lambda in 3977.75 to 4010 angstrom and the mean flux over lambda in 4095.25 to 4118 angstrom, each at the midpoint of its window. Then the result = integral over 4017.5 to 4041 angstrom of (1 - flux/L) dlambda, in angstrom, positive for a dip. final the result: -3.4 angstrom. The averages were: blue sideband 44.7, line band 48.4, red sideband 36.8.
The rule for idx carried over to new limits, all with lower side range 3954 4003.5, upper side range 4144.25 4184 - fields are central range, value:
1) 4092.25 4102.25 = 0.102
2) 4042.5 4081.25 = -0.090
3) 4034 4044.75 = -0.147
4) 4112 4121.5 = 0.126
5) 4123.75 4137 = -0.001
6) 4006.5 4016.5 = -0.139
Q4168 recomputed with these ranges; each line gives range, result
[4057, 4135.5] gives 30.57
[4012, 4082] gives 42.99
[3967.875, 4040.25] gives 25.94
